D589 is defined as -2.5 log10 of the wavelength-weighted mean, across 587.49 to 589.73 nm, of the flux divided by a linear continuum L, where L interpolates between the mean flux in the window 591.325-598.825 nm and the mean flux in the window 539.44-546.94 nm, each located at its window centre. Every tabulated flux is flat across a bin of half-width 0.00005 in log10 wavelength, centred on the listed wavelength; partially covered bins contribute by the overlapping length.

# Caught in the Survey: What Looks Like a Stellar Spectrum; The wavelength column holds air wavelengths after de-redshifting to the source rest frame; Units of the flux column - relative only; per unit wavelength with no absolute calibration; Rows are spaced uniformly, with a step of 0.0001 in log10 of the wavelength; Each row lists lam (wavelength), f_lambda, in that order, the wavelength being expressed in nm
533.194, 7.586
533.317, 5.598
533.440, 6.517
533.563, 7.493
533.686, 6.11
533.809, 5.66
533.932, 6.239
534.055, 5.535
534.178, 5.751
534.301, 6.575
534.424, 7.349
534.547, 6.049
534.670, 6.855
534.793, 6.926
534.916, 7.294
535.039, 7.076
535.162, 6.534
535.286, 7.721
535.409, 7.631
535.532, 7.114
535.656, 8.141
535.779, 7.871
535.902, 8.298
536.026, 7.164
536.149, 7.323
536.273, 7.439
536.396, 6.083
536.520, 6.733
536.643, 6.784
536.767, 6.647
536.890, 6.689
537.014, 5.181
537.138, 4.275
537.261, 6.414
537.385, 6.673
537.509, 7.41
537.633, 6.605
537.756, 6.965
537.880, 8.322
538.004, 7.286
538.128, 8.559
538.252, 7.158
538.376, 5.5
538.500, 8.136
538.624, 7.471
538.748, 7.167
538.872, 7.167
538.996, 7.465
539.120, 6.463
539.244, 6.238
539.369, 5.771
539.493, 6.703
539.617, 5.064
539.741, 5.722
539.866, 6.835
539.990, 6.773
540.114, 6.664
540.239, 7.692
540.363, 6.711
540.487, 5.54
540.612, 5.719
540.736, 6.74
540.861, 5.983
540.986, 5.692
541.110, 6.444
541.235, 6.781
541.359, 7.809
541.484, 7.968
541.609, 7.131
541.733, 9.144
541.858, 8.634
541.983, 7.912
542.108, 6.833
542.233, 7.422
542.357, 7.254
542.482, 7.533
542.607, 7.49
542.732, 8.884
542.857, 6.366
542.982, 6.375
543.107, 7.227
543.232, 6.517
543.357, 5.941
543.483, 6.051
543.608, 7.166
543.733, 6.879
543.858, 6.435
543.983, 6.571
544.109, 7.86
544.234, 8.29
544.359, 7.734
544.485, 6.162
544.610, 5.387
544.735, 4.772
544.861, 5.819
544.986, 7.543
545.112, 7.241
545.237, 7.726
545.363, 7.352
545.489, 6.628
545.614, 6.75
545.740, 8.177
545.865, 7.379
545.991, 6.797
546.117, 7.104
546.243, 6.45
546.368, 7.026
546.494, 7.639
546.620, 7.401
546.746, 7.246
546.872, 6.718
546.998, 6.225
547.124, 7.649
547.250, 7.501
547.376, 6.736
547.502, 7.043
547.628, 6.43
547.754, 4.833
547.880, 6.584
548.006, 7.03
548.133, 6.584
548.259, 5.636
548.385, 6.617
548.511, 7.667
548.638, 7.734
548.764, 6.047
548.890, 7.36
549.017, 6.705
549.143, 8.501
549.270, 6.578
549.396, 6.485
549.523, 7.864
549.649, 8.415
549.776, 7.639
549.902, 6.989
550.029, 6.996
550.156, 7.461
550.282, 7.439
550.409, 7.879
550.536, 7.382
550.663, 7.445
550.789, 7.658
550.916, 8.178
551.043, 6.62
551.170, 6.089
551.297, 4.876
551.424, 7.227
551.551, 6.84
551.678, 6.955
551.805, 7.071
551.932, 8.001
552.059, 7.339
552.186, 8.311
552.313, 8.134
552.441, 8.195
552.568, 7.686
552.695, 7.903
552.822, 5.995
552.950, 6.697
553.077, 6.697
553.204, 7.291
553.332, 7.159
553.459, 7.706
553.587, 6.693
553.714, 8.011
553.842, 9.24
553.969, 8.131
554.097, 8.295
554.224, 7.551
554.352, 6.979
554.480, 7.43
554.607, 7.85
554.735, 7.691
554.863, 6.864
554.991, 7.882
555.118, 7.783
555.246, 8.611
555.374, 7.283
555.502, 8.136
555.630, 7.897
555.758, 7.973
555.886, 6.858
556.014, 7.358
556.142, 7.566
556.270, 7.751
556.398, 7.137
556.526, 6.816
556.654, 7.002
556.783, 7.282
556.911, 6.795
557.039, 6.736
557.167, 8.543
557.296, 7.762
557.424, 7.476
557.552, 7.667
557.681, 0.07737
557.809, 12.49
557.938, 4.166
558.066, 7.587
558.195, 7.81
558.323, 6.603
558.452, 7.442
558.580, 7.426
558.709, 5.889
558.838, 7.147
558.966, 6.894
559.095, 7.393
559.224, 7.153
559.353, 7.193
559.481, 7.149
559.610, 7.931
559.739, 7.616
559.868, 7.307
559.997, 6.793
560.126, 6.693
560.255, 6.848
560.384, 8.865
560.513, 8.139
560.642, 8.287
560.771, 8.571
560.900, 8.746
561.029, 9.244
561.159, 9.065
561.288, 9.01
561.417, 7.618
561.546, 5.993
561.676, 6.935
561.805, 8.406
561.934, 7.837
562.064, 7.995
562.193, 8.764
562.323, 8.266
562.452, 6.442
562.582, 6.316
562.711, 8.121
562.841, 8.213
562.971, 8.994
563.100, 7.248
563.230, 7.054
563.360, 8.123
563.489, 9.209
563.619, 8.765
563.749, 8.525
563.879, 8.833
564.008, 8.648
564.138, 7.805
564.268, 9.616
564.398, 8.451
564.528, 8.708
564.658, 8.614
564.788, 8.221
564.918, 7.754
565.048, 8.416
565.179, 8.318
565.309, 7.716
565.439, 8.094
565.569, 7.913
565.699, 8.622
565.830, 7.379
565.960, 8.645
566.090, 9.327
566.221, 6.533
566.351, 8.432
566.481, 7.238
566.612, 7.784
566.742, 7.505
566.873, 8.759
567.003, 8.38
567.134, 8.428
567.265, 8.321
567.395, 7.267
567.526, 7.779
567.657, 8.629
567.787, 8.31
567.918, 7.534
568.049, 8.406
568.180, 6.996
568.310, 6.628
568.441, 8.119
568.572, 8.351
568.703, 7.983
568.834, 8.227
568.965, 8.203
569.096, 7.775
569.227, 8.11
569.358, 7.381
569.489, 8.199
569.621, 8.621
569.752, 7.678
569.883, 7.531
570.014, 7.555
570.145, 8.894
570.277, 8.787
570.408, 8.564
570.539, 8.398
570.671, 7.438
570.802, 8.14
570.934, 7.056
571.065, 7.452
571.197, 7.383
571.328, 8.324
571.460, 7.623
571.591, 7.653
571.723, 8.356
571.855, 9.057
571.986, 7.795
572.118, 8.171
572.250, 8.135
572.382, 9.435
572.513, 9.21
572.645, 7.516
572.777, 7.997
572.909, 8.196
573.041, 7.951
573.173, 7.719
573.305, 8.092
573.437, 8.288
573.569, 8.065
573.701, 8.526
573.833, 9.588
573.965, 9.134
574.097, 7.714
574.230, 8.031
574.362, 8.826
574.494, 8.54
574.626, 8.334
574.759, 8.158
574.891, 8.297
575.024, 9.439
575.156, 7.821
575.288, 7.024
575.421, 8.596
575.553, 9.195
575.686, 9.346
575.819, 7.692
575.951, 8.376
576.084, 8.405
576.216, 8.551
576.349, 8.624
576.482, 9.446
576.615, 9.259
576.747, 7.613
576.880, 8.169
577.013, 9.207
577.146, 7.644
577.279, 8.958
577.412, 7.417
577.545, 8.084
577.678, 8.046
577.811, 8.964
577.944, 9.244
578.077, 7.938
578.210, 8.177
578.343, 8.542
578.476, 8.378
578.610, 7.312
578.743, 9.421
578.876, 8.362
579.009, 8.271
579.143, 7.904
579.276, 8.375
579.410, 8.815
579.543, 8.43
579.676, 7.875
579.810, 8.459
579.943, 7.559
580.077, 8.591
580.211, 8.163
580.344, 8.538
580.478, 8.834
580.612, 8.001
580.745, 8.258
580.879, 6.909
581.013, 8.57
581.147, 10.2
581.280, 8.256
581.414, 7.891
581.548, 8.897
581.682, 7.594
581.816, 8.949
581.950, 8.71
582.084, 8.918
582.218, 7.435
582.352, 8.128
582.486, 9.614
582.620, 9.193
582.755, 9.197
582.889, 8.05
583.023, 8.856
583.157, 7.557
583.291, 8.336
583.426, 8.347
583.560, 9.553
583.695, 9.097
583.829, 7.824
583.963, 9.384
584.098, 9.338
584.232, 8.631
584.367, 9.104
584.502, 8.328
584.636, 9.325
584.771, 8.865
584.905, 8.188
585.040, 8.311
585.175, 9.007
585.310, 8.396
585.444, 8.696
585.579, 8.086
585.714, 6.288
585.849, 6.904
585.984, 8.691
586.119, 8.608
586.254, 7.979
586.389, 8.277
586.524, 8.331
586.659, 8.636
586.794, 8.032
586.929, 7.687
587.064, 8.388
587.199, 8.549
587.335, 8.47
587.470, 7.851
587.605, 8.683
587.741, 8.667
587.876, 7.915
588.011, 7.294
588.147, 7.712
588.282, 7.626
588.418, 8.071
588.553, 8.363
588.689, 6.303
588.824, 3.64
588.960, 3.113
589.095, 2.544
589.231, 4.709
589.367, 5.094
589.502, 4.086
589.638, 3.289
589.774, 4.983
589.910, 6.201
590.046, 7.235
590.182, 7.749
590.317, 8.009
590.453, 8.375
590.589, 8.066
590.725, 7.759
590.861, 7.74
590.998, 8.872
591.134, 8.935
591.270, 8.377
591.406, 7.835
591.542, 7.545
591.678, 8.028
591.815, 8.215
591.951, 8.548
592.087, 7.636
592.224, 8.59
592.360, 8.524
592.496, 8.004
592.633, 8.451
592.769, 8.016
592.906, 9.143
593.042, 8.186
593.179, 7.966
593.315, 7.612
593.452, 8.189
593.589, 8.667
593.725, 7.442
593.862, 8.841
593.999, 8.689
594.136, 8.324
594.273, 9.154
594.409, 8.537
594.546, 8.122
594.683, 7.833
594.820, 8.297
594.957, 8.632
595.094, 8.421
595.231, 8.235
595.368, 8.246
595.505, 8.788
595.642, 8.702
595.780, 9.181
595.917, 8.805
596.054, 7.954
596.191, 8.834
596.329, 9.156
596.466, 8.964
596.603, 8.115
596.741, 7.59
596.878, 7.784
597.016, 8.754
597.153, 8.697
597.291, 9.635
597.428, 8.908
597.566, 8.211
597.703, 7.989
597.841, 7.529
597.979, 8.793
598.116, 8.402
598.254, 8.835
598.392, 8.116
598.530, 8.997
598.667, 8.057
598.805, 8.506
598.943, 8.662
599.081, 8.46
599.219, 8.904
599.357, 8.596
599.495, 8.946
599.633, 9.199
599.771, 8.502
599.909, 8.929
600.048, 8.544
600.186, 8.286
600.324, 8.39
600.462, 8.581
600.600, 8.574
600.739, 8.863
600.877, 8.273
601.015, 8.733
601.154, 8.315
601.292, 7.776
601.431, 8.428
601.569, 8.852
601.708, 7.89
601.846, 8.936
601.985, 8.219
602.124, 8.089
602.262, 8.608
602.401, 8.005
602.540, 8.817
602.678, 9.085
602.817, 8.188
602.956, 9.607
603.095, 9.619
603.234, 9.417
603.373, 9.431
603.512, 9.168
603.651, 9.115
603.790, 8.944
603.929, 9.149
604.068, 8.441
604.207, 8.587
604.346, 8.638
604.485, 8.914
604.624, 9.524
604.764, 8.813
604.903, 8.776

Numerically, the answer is 0.32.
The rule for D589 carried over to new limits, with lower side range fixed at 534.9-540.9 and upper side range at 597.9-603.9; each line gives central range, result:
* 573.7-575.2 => -0.09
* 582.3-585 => -0.07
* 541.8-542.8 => -0.11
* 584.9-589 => 0.06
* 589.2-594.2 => 0.10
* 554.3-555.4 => -0.04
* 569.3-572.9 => -0.04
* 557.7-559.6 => 0.04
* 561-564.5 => -0.08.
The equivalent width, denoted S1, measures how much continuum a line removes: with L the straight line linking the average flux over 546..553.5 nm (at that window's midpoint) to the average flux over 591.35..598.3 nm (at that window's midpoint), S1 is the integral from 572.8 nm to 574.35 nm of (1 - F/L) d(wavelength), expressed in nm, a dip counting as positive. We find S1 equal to -0.10 nm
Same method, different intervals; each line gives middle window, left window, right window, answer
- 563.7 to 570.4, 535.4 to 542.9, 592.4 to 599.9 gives -0.36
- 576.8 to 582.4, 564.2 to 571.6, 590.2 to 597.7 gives -0.11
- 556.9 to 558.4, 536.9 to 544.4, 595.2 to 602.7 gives 0.08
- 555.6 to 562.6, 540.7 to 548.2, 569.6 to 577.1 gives 0.19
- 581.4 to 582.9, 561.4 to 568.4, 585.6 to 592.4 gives -0.21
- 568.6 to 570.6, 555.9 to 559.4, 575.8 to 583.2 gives -0.08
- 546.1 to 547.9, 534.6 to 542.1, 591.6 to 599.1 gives 0.08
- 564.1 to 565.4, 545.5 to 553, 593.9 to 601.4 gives -0.14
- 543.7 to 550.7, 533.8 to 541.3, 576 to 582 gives 0.12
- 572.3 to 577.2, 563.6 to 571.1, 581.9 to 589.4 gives -0.24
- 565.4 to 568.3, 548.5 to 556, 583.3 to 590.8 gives -0.19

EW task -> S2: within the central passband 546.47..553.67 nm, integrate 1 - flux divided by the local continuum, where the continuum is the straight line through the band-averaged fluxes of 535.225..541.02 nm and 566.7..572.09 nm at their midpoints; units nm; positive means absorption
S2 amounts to 0.14 nm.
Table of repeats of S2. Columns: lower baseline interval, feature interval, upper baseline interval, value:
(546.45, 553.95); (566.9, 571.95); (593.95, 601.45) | -0.18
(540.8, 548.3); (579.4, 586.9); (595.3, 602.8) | -0.34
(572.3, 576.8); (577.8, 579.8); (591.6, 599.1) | 0.01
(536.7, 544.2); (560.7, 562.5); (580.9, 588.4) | -0.11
